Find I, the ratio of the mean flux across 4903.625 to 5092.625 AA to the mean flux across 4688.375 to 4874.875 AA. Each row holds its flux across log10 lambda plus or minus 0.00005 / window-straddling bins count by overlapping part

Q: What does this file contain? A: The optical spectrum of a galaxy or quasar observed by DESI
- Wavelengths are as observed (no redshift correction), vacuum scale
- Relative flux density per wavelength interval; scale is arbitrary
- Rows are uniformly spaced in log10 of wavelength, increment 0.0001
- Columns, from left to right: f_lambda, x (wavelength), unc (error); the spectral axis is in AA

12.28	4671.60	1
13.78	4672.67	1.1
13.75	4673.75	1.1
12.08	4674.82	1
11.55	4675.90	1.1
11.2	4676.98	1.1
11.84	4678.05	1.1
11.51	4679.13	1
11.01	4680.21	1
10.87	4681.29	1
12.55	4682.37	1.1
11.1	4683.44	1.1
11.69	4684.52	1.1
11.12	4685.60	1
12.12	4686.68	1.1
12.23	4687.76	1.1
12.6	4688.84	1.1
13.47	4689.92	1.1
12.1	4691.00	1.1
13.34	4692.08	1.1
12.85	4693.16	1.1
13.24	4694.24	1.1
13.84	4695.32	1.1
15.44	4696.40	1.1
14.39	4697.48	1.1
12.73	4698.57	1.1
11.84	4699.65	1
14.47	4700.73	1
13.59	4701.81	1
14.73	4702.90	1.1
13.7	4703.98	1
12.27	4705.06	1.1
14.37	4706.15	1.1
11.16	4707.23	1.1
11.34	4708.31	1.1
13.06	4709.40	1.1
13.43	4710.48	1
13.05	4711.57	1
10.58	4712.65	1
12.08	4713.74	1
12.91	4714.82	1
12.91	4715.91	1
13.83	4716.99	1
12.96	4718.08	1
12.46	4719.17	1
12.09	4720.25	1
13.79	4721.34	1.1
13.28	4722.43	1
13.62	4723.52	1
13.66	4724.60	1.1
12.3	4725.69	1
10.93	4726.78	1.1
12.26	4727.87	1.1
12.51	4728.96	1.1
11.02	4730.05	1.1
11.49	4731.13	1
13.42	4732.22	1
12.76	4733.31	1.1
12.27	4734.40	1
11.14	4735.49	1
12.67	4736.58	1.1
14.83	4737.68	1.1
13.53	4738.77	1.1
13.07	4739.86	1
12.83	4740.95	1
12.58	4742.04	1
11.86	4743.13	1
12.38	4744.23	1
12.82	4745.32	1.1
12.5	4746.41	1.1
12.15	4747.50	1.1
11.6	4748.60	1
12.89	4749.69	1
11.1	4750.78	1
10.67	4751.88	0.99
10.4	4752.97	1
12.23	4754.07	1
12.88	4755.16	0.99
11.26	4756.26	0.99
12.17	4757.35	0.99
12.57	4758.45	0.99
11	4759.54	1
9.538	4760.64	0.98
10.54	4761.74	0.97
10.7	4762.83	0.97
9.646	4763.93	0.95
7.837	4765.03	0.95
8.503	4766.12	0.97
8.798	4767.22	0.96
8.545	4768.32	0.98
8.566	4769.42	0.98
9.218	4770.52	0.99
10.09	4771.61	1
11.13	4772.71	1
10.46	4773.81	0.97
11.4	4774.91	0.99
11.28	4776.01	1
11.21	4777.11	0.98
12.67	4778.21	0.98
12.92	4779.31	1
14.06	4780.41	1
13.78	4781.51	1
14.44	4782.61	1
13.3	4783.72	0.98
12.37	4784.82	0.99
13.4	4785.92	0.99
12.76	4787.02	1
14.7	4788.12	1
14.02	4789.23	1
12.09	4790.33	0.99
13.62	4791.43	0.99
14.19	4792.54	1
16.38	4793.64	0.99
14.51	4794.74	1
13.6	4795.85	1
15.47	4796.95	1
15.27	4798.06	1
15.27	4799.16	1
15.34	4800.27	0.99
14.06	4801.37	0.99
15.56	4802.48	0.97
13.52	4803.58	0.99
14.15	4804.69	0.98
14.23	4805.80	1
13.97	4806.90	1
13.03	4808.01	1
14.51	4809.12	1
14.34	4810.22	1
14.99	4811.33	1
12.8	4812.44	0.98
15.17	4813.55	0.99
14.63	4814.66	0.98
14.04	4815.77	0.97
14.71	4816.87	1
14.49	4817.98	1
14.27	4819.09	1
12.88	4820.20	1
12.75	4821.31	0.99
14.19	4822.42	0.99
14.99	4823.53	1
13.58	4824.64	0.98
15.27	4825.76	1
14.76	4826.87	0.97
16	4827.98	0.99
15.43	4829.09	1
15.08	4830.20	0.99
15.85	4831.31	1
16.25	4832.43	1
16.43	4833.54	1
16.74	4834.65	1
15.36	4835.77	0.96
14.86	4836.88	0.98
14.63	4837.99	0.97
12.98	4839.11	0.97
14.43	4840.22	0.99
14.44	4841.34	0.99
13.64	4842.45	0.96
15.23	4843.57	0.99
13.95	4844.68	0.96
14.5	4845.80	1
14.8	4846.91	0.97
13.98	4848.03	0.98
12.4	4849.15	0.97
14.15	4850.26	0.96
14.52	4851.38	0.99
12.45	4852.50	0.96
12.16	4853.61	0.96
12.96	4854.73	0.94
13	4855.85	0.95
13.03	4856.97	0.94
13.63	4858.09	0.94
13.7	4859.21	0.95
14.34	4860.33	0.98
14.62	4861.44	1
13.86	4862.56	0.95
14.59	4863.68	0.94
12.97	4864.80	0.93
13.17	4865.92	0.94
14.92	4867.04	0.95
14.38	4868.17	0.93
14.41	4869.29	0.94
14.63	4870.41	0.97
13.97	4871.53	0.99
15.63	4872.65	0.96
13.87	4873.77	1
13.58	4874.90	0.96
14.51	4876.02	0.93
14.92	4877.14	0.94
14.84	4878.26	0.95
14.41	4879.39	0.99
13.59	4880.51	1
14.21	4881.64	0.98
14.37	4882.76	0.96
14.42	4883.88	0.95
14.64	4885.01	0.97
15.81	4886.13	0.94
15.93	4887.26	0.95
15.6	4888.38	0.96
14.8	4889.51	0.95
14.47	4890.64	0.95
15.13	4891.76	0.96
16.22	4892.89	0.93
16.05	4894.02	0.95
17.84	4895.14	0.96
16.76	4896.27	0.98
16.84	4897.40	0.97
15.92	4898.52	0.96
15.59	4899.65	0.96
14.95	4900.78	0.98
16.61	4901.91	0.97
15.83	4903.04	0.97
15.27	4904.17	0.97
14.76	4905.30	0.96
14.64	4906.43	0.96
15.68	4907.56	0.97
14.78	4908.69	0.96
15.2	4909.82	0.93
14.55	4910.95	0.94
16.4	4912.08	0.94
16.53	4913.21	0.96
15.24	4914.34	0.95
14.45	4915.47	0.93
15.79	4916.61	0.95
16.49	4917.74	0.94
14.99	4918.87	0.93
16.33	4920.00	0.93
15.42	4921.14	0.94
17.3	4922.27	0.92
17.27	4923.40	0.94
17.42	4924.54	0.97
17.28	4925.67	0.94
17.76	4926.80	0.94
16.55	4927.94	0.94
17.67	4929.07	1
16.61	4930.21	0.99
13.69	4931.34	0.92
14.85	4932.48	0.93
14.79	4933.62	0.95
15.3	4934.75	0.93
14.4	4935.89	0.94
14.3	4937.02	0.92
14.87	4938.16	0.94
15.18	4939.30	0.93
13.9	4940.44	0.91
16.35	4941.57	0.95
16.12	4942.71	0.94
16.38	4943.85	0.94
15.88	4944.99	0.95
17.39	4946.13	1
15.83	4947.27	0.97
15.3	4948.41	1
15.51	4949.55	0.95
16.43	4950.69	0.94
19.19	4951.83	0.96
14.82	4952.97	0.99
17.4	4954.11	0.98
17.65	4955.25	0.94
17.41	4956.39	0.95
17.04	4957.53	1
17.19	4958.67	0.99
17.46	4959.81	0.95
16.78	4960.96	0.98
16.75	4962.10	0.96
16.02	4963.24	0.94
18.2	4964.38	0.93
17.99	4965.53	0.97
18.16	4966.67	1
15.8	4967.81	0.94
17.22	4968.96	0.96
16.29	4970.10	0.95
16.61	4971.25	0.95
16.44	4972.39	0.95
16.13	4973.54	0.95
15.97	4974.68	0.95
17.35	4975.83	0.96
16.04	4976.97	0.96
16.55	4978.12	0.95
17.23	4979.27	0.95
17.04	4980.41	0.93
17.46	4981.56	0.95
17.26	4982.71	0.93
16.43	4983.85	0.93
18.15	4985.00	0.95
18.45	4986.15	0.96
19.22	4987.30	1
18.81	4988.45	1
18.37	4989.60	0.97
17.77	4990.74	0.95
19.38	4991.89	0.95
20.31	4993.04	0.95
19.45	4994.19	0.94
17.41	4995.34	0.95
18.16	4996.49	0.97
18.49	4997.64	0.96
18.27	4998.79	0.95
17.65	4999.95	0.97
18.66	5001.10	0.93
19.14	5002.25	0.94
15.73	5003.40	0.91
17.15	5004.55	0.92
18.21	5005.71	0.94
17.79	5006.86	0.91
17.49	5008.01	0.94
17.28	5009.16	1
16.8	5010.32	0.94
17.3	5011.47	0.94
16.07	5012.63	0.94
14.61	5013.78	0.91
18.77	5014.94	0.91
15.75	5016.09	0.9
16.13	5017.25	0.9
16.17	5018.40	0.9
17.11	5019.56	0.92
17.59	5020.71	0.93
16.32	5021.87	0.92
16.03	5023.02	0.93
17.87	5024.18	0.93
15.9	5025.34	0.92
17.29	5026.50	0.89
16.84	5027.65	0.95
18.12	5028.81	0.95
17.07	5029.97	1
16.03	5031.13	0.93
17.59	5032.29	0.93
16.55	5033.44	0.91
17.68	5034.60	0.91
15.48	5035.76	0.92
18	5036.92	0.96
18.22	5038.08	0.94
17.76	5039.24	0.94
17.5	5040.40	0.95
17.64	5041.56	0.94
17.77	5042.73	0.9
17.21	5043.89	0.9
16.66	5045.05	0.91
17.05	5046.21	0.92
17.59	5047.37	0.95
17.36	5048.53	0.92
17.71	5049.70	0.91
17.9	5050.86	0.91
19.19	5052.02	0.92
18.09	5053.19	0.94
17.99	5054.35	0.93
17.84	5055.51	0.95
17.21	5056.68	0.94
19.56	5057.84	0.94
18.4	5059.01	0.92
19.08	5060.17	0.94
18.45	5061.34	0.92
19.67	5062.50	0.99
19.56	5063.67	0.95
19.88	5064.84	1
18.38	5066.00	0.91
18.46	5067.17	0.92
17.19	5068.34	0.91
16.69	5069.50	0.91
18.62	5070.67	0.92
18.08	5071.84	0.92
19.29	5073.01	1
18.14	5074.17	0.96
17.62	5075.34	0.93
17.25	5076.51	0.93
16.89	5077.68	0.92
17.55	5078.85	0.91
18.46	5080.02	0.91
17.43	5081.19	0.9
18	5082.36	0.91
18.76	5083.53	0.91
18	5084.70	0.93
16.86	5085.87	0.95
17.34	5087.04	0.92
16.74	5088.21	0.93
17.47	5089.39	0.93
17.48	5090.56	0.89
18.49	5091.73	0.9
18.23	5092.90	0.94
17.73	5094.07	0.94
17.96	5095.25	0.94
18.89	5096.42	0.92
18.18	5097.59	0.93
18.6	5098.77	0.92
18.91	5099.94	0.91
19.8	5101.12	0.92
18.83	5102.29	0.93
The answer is 1.3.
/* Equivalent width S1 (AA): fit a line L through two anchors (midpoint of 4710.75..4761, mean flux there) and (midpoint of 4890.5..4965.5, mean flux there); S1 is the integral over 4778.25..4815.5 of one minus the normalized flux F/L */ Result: -1.6 AA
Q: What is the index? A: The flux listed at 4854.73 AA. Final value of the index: 12.96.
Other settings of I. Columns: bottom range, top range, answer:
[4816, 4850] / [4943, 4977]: 1.15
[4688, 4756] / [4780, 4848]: 1.14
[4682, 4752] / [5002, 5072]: 1.38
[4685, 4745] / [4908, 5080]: 1.34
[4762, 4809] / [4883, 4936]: 1.25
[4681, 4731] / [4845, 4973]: 1.21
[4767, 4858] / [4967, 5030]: 1.26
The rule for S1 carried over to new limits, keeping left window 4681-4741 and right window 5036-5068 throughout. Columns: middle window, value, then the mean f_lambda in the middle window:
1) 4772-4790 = 1.5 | 12.7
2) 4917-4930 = -0.5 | 16.8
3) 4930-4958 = 1.0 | 15.9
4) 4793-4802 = -0.6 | 15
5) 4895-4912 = 0.1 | 15.6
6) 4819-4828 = 0.2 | 14.2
